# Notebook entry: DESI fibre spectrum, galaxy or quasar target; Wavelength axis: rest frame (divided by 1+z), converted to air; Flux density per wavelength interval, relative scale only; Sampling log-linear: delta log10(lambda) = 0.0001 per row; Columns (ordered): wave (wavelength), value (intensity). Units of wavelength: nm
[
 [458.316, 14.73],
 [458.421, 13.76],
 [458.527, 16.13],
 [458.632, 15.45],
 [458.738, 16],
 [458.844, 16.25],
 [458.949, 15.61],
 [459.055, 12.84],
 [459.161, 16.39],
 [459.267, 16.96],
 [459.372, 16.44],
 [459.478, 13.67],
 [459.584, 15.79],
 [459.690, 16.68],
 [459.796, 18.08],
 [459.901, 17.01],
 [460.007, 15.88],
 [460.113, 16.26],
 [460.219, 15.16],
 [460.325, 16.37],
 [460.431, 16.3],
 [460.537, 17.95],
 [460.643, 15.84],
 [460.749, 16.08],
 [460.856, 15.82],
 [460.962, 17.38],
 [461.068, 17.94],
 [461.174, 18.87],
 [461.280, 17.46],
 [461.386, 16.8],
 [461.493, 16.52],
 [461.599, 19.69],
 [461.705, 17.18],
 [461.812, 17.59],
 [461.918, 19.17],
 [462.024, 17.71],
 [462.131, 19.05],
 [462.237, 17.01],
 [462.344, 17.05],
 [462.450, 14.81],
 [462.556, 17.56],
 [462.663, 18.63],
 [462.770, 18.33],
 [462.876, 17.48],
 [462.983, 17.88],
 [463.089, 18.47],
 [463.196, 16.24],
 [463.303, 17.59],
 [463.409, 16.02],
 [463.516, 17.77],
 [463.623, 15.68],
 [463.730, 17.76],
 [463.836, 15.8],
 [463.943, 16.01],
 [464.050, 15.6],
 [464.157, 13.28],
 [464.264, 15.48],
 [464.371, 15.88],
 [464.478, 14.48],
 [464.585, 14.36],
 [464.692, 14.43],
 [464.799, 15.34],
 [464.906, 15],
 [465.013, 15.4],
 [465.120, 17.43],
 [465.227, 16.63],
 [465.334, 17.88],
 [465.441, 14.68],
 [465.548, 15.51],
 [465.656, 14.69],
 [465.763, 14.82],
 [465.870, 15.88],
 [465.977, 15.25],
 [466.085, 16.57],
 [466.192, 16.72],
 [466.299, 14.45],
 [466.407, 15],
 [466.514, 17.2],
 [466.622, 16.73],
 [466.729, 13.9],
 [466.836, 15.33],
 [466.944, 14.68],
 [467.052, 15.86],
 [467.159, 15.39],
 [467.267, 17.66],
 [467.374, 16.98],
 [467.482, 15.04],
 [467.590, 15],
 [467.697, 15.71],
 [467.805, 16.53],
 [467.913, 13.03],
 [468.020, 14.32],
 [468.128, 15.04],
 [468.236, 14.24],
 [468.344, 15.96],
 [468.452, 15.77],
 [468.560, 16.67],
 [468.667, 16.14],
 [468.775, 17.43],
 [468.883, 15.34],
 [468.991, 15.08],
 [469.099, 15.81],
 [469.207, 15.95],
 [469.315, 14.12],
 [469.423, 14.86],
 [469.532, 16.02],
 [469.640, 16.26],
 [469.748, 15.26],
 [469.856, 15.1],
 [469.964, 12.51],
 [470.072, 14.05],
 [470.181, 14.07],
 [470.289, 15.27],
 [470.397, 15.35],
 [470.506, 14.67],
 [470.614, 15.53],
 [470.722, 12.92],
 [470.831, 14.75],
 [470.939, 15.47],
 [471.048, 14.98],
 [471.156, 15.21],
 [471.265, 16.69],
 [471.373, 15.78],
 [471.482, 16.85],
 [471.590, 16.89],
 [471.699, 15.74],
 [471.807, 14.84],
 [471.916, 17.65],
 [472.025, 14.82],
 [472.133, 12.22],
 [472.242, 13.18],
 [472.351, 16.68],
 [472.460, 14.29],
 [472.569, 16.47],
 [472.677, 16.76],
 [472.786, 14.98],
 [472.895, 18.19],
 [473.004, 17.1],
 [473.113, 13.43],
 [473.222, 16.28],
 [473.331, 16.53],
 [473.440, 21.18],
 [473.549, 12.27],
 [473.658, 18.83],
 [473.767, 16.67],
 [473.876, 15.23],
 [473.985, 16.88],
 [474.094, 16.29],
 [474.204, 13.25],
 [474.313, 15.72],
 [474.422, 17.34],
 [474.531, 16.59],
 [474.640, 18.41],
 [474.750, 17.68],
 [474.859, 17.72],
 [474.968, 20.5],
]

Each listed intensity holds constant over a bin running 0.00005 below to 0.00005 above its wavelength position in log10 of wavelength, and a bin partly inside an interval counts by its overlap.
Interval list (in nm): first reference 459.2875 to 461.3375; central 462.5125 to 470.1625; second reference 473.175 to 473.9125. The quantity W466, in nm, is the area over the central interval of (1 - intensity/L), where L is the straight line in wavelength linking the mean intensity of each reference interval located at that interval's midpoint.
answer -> 0.41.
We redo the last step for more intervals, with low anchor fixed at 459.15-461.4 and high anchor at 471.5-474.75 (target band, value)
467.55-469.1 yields 0.08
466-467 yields 0.04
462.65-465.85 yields 0.06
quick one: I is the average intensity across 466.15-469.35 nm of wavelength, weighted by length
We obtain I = 15.6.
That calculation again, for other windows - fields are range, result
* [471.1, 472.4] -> 15.5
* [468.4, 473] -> 15.4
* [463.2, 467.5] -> 15.8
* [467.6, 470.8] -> 15.1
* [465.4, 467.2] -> 15.5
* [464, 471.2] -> 15.3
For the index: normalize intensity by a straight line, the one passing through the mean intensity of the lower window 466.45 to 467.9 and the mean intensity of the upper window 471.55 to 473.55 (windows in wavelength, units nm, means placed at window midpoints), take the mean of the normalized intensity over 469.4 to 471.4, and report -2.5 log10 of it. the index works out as 0.06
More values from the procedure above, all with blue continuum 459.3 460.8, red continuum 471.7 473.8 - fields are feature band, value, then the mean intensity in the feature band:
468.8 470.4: 0.067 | 15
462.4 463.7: -0.067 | 17.2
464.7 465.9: 0.028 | 15.7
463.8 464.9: 0.077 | 15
